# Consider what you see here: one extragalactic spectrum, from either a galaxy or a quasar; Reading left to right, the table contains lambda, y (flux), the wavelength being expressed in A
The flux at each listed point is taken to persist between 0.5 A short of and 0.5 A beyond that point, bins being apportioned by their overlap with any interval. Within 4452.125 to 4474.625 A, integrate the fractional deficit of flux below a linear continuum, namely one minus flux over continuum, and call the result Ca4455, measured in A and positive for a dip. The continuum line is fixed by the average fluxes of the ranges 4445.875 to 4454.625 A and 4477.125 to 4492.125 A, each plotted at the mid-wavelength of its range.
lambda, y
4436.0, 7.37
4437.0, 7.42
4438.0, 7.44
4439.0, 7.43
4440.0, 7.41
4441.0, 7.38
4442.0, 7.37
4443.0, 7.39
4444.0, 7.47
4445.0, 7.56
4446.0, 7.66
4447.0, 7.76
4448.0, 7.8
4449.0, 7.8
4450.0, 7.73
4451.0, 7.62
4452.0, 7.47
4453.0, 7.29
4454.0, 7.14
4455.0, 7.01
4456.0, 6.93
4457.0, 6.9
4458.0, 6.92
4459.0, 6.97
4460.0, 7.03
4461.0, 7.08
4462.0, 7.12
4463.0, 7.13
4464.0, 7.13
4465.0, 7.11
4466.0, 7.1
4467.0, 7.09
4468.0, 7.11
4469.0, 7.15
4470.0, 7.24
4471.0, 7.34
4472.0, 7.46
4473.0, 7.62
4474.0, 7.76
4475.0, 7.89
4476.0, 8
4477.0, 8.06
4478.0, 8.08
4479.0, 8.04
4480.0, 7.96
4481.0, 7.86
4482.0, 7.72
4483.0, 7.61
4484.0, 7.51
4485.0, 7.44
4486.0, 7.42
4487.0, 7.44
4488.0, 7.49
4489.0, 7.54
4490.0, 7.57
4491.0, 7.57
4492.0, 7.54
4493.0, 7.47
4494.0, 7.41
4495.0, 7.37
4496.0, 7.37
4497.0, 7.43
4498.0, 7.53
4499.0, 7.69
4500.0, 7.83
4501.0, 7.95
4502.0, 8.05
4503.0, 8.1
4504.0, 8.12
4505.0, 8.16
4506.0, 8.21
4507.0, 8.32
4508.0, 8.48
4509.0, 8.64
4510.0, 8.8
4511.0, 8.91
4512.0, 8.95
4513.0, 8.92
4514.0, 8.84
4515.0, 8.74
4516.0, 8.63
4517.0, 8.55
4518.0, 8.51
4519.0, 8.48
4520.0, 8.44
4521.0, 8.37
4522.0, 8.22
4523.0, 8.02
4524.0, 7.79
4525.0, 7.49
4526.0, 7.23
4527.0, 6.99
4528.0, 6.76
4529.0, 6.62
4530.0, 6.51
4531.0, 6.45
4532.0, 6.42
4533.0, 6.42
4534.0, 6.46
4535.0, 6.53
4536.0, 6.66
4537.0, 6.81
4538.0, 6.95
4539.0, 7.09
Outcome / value 1.29 A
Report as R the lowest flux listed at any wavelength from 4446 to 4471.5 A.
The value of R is 6.9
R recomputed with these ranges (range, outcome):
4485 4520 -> 7.37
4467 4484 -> 7.09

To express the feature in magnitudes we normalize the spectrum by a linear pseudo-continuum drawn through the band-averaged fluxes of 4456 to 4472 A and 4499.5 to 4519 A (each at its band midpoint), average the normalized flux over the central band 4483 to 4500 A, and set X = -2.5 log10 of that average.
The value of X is 0.06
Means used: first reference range 7.1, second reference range 8.46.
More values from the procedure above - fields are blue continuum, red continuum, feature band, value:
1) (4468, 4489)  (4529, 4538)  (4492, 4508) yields -0.087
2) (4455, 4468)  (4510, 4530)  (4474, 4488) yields -0.052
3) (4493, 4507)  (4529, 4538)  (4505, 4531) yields -0.137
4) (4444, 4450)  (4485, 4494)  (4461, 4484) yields 0.008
